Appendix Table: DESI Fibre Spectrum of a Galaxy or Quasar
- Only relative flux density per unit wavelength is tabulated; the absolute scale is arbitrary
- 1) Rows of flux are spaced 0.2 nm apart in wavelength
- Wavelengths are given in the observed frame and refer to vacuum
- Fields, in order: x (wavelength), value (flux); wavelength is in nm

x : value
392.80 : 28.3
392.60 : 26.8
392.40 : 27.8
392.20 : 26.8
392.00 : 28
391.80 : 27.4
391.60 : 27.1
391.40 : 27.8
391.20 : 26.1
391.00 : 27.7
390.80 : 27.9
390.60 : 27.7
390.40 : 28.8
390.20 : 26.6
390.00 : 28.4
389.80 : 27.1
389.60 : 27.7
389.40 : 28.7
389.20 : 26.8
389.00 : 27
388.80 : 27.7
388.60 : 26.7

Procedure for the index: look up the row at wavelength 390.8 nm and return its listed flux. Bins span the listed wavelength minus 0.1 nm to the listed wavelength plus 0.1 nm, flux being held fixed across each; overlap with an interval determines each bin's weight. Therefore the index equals 27.9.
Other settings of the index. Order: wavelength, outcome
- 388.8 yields 27.7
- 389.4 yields 28.7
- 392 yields 28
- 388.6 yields 26.7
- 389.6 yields 27.7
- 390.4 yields 28.8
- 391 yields 27.7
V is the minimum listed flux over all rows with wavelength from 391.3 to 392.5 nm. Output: 26.8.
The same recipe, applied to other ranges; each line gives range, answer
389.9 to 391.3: 26.1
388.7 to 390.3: 26.6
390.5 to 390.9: 27.7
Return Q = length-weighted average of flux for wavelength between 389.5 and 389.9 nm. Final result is 27.4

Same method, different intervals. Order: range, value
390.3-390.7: 28.2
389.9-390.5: 27.9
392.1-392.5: 27.3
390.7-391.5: 27.4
